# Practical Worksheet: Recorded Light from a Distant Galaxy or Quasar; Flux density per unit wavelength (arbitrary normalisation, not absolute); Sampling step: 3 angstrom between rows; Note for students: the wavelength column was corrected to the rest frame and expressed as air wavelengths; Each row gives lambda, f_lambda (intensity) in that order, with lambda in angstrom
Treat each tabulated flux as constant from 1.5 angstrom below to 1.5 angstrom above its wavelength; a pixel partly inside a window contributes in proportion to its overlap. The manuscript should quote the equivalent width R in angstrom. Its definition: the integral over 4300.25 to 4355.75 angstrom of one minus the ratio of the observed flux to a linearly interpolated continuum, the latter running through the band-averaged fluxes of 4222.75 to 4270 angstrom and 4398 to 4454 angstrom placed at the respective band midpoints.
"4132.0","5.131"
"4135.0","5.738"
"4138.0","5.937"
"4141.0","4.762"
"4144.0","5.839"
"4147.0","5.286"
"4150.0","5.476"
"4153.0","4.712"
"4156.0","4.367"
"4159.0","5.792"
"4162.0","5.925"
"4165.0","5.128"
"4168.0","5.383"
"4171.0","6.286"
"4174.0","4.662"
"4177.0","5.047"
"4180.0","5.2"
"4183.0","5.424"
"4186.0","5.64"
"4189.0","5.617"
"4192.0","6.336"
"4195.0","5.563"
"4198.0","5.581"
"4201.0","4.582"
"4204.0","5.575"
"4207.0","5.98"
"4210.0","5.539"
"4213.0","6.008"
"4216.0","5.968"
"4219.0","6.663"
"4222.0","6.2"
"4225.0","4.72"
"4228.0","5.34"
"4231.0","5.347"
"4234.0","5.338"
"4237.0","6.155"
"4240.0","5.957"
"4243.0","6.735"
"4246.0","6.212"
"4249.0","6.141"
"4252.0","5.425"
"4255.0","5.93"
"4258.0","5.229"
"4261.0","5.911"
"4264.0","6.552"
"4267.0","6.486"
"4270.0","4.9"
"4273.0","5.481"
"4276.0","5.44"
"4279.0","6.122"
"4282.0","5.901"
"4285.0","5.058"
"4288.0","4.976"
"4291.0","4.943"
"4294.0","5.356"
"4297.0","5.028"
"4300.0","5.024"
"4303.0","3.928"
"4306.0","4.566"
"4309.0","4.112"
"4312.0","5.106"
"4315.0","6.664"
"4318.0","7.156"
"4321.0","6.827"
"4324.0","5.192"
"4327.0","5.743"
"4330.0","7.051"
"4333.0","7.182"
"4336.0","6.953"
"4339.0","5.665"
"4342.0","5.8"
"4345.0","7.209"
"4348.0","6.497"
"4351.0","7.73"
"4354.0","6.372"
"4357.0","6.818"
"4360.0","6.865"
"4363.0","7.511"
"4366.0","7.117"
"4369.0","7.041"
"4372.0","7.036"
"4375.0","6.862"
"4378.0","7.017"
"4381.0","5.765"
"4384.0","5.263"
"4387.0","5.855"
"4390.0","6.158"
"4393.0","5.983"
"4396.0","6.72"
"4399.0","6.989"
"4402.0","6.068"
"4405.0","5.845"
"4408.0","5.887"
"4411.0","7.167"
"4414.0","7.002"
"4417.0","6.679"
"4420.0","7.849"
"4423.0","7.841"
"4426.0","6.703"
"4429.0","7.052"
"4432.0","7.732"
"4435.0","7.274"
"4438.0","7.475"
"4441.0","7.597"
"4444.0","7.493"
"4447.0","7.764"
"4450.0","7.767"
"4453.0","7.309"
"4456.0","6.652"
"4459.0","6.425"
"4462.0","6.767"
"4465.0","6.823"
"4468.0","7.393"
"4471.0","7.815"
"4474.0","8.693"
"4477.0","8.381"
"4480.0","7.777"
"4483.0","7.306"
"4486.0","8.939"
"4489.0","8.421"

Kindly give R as 3.0 angstrom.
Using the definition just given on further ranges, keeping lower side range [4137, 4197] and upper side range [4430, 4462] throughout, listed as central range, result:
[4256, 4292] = 3.19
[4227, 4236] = 0.72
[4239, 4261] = 0.13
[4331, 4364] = -0.64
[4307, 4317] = 1.65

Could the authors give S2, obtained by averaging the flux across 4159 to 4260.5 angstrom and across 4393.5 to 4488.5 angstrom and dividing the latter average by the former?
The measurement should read 1.3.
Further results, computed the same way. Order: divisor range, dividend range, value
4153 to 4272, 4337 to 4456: 1.21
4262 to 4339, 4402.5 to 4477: 1.27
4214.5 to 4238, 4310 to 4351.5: 1.13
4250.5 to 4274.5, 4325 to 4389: 1.15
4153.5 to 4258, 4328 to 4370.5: 1.21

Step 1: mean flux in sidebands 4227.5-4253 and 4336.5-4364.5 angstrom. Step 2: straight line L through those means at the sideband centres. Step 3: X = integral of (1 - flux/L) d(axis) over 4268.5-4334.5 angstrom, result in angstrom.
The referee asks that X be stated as 8.5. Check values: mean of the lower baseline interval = 5.88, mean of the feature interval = 5.53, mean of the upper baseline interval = 6.73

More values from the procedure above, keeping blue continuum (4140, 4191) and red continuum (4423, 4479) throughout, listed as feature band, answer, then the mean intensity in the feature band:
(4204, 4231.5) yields -0.2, 5.76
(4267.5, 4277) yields 1.1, 5.39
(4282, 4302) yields 3.7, 5.1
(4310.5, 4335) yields 0.4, 6.38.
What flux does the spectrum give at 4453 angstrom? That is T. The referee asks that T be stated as 7.309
